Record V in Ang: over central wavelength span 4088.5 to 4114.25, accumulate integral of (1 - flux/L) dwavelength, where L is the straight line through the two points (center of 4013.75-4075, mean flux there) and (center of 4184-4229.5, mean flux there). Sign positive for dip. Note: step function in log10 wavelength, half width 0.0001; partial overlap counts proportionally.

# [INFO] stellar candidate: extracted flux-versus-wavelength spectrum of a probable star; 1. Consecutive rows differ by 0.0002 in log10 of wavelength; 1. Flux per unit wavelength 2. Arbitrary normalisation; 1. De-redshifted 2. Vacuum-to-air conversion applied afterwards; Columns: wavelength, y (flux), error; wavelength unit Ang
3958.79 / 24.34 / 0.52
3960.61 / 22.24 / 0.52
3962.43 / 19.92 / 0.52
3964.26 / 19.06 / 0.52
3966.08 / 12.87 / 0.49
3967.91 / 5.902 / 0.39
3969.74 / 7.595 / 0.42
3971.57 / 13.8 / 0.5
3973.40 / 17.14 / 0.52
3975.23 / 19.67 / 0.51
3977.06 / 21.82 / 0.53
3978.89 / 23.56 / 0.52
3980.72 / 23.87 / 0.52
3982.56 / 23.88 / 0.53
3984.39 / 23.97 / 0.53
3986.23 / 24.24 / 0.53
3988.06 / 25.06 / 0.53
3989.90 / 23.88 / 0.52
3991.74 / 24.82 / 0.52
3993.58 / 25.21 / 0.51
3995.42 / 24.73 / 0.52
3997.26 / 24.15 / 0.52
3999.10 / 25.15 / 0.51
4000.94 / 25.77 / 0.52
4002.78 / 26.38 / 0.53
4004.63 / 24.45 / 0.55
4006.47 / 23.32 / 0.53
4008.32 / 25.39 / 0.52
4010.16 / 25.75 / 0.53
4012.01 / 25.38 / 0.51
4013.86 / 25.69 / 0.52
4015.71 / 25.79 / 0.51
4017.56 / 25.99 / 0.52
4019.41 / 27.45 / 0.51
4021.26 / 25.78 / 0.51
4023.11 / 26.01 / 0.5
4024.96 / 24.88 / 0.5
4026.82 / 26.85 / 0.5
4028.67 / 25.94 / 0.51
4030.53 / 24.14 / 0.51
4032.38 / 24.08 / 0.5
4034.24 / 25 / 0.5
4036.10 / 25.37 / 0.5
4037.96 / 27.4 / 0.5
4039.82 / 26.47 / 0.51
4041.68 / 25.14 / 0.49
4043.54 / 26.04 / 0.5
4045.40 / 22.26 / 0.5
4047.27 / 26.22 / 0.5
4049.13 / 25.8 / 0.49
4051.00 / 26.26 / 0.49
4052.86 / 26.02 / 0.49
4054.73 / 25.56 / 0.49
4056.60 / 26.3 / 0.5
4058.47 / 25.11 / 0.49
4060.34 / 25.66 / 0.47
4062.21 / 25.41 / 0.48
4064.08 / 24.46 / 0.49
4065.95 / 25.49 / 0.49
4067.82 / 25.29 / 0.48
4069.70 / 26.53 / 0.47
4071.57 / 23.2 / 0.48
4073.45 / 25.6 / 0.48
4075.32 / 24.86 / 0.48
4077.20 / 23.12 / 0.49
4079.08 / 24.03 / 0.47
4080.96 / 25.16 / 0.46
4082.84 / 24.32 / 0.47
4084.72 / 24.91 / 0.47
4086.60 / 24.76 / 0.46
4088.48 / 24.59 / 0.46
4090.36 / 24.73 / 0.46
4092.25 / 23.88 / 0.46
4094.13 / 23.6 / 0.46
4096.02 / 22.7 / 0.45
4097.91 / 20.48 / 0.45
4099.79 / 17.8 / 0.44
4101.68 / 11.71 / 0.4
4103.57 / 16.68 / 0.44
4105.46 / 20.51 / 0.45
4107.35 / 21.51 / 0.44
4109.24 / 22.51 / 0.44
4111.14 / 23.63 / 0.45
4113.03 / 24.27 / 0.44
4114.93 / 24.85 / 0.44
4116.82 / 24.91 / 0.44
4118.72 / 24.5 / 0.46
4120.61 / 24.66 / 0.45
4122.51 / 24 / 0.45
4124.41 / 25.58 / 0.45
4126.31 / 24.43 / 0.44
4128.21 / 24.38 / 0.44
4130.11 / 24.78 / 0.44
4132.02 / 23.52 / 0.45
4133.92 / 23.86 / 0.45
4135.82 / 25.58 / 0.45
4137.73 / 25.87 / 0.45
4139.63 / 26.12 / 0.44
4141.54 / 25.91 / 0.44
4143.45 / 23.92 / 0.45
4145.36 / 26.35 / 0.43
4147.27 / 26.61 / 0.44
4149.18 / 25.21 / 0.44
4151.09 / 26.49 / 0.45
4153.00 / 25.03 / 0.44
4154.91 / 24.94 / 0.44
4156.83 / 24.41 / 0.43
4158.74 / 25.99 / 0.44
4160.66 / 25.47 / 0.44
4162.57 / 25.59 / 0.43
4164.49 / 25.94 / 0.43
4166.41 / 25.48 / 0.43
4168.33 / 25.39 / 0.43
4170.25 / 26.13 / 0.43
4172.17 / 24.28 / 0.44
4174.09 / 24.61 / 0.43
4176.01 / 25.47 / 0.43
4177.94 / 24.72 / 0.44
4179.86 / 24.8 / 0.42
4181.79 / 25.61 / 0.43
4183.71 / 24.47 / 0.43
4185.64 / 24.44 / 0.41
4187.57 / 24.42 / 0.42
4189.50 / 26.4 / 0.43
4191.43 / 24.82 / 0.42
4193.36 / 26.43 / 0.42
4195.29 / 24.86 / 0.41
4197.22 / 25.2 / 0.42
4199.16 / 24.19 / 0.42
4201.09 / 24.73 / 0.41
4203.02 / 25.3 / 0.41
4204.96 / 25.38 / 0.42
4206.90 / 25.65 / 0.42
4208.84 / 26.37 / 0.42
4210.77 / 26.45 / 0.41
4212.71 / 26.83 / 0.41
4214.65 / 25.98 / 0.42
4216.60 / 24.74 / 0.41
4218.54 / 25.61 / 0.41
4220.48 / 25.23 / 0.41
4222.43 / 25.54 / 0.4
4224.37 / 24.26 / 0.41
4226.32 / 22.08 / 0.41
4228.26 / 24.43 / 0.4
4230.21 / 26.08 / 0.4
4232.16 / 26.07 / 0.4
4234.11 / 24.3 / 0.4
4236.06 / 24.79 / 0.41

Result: 4.2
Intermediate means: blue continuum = 25.5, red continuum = 25.2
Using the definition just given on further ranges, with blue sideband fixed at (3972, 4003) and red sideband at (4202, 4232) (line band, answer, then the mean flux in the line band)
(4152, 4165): -0.23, 25.3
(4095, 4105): 2.61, 18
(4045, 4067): -1.27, 25.5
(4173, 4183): 0.01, 25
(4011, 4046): -2.57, 25.6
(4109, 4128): 0.12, 24.4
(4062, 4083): -0.51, 24.8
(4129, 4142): -0.19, 25.1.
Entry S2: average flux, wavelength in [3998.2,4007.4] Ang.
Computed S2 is 25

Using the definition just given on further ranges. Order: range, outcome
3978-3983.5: 23.8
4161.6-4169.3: 25.6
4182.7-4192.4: 24.9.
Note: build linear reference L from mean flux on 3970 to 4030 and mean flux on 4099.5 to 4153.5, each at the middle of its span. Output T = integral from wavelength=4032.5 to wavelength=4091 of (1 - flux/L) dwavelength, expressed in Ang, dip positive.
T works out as -3.2 Ang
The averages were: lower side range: 24.1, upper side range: 23.7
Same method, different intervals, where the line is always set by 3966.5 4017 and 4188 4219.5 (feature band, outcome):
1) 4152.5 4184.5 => -0.2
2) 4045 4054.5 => -0.9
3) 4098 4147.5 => 2.1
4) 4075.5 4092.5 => -0.5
